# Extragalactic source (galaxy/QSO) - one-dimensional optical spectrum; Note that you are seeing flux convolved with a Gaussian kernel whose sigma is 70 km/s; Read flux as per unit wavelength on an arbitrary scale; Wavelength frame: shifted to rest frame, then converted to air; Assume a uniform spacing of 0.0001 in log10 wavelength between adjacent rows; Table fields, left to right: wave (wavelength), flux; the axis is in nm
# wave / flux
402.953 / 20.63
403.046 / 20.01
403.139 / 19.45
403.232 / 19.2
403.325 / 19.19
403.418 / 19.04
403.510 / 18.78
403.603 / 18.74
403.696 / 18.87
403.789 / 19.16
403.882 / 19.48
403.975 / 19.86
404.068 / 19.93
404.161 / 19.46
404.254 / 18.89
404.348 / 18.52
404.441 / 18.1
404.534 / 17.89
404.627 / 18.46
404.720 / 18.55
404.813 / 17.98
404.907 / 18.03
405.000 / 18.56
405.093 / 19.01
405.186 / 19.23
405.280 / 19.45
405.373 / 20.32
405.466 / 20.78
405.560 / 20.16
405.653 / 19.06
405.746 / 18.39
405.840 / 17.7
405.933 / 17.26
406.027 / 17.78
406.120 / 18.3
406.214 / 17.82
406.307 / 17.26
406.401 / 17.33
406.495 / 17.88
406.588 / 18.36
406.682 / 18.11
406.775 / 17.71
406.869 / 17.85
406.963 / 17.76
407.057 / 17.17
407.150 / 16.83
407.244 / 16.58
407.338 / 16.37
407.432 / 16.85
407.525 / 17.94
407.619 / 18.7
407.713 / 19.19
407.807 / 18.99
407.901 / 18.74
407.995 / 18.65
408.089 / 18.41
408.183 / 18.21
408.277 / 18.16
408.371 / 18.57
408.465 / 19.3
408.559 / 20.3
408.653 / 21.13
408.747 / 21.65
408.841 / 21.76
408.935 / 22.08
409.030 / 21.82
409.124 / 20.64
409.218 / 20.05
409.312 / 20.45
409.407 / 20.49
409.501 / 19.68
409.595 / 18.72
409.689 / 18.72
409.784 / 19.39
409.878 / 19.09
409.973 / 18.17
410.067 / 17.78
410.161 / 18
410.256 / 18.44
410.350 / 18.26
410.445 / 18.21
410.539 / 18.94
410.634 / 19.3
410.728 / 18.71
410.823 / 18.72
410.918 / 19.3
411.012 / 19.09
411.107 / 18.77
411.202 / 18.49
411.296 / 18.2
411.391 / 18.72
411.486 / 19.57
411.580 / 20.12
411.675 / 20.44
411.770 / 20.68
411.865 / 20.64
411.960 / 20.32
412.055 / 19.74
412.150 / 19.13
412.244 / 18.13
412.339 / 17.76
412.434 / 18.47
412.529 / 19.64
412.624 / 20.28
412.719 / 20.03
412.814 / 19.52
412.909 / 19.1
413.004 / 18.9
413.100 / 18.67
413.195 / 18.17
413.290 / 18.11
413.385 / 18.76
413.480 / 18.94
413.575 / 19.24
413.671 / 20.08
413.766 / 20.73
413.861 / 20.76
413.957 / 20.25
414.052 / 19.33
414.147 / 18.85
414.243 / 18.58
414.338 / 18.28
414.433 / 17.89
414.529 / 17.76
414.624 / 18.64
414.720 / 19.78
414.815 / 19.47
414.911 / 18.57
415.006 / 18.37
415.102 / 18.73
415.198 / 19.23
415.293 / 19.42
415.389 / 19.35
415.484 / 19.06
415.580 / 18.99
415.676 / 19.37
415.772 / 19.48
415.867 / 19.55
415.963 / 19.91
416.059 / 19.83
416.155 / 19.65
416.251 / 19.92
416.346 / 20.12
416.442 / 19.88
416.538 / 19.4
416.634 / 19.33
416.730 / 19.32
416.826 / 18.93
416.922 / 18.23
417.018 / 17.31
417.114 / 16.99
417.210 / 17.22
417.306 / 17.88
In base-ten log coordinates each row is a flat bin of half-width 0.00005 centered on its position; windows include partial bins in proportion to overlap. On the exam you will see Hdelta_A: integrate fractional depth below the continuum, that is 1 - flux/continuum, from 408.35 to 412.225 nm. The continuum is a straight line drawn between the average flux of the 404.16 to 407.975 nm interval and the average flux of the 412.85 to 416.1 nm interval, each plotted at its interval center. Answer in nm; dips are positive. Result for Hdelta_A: -0.18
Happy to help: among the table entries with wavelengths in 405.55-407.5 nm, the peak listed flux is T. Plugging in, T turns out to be 20.16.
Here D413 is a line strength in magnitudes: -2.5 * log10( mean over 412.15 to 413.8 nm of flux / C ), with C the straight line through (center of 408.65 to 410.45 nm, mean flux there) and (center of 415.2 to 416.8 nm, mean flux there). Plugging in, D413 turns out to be 0.03 mag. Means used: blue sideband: 19.7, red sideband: 19.5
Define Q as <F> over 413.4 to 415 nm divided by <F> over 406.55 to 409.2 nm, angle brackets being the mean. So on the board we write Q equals 1.0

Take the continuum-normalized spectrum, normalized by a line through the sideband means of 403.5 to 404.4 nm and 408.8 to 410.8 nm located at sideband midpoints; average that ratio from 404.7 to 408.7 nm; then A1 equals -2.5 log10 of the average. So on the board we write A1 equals 0.05 mag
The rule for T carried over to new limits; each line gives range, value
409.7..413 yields 20.68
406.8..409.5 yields 22.08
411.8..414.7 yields 20.76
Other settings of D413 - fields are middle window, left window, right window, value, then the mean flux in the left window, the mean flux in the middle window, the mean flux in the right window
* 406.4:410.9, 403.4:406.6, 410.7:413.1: 0.01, 18.7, 18.9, 19.3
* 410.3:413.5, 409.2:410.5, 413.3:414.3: 0.01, 18.9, 19.1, 19.5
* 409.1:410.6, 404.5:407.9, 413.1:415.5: -0.03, 18.2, 19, 19.1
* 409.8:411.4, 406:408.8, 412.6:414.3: 0.01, 18.3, 18.6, 19.3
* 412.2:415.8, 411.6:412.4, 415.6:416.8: 0.03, 19.6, 19.1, 19.6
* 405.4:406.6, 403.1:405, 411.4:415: 0.04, 18.9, 18.3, 19.3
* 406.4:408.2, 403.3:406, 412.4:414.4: 0.07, 18.9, 17.9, 19.3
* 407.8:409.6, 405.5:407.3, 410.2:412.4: -0.08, 17.9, 19.9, 19.1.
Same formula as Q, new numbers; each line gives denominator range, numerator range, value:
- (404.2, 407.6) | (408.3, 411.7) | 1.07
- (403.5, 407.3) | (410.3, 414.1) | 1.04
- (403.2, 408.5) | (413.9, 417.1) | 1.03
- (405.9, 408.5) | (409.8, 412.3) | 1.06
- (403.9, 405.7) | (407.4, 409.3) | 1.03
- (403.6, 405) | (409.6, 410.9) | 0.99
